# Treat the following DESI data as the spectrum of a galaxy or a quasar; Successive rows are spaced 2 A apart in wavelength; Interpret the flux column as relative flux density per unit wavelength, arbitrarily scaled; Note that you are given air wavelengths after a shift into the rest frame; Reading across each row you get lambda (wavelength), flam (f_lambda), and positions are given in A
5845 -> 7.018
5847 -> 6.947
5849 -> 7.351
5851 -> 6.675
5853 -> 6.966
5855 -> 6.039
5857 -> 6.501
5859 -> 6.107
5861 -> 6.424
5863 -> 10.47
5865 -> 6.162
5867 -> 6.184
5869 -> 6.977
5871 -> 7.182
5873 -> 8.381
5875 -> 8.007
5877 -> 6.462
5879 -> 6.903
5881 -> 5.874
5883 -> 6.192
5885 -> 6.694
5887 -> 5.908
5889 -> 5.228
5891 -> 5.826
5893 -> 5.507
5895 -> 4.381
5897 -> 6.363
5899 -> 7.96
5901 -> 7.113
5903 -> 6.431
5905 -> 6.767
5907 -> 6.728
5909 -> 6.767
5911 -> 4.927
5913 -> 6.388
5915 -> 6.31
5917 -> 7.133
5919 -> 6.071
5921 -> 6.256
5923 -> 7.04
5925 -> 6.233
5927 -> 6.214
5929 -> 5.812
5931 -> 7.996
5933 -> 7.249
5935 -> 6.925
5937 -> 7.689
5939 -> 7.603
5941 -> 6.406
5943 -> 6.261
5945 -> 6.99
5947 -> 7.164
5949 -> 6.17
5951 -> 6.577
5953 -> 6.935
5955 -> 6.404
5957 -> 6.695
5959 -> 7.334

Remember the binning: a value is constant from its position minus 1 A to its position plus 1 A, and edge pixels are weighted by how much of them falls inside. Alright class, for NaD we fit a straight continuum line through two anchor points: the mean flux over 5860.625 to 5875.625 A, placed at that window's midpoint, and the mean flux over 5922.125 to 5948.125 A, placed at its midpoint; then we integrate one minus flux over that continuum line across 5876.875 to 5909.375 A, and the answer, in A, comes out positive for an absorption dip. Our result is 4.4 A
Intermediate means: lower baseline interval 7.5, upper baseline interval 6.89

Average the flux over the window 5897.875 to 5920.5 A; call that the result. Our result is 6.59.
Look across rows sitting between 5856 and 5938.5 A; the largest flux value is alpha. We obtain 10.47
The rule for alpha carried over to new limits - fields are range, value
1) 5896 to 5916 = 7.96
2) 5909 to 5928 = 7.133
